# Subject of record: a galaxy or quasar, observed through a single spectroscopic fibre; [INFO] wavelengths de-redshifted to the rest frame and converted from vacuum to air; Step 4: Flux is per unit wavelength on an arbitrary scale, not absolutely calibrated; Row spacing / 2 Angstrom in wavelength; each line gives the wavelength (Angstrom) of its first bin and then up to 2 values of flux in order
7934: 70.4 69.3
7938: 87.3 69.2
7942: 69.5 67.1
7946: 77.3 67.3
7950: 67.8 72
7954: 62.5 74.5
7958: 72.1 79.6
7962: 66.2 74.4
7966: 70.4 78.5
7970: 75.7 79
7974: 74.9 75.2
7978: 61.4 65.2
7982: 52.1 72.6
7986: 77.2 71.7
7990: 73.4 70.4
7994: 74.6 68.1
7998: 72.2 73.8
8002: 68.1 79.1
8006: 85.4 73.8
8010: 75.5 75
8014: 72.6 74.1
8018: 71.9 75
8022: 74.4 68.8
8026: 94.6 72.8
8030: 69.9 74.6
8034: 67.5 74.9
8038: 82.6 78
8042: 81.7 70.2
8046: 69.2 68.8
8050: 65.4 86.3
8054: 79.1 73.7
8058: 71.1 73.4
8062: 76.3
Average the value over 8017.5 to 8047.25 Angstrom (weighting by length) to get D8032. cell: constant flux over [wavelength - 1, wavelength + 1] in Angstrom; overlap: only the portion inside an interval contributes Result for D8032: 75.1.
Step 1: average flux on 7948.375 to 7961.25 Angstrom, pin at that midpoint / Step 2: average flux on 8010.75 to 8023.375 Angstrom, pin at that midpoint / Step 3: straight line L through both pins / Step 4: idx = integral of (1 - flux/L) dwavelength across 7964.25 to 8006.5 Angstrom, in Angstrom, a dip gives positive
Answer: 0.10 Angstrom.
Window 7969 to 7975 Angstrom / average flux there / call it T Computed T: 76.5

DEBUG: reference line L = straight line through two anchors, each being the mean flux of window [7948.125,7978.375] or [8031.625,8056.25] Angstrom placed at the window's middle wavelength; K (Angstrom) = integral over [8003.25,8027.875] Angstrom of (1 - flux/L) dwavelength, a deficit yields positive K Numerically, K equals -0.9 Angstrom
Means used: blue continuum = 72.4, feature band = 76.5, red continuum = 74.8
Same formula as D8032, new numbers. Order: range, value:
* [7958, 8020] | 72.8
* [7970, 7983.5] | 68.7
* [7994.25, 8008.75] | 74.4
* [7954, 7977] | 74.1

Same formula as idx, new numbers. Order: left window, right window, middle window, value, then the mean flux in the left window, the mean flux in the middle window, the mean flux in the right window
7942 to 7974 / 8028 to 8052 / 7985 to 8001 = 0.0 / 72.3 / 72.7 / 73.5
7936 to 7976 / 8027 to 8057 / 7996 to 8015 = -0.3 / 72.9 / 74.7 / 74.3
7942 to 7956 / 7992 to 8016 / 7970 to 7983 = 0.6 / 69.4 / 68.6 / 74.2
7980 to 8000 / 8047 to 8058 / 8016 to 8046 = -1.0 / 70.2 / 75.2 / 74.3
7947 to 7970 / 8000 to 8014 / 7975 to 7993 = 1.2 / 71.6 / 68.8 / 75.7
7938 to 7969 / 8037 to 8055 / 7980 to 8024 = 0.7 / 71.7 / 72.6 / 75.7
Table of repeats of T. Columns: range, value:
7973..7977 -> 75.1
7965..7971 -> 74.9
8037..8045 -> 78.1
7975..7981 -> 67.3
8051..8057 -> 79.7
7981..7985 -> 62.3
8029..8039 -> 73.9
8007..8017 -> 74.2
